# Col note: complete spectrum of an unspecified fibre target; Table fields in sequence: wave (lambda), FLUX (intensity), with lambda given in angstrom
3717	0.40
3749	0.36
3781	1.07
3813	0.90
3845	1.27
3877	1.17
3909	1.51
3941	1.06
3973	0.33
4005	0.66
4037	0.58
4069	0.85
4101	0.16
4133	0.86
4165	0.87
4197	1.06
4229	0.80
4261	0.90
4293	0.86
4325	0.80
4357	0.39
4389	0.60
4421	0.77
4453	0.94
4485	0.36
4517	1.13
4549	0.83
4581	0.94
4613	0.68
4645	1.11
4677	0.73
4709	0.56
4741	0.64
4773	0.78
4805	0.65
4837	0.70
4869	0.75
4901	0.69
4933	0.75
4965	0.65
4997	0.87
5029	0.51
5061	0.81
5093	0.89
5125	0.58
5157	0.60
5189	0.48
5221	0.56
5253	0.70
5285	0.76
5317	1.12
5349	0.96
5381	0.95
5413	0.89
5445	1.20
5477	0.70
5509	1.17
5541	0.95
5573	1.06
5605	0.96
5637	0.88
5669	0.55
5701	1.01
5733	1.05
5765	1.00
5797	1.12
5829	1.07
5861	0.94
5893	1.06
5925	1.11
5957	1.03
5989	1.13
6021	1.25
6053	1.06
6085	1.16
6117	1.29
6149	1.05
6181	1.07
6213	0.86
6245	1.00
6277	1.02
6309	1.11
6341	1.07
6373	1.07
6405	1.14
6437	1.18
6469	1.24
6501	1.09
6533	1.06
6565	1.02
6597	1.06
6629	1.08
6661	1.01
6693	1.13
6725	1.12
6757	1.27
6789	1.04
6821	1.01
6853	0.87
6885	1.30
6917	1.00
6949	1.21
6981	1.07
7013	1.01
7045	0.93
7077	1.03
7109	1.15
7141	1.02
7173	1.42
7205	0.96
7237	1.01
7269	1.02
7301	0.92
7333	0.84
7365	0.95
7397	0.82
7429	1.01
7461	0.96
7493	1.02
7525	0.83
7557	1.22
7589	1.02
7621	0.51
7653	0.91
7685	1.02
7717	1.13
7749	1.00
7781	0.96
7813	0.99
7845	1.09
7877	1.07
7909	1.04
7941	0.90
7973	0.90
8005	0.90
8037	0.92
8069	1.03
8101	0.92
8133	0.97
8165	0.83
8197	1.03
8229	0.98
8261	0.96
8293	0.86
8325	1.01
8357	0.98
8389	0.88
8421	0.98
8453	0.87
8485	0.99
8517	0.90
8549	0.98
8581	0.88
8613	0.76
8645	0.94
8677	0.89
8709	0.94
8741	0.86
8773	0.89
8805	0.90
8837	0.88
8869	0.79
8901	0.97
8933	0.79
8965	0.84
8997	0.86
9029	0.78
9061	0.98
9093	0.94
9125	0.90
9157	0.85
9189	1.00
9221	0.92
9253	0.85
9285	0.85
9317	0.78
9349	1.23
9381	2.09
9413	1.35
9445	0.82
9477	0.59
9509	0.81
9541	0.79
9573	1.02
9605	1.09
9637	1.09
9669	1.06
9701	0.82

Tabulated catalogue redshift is 0.43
